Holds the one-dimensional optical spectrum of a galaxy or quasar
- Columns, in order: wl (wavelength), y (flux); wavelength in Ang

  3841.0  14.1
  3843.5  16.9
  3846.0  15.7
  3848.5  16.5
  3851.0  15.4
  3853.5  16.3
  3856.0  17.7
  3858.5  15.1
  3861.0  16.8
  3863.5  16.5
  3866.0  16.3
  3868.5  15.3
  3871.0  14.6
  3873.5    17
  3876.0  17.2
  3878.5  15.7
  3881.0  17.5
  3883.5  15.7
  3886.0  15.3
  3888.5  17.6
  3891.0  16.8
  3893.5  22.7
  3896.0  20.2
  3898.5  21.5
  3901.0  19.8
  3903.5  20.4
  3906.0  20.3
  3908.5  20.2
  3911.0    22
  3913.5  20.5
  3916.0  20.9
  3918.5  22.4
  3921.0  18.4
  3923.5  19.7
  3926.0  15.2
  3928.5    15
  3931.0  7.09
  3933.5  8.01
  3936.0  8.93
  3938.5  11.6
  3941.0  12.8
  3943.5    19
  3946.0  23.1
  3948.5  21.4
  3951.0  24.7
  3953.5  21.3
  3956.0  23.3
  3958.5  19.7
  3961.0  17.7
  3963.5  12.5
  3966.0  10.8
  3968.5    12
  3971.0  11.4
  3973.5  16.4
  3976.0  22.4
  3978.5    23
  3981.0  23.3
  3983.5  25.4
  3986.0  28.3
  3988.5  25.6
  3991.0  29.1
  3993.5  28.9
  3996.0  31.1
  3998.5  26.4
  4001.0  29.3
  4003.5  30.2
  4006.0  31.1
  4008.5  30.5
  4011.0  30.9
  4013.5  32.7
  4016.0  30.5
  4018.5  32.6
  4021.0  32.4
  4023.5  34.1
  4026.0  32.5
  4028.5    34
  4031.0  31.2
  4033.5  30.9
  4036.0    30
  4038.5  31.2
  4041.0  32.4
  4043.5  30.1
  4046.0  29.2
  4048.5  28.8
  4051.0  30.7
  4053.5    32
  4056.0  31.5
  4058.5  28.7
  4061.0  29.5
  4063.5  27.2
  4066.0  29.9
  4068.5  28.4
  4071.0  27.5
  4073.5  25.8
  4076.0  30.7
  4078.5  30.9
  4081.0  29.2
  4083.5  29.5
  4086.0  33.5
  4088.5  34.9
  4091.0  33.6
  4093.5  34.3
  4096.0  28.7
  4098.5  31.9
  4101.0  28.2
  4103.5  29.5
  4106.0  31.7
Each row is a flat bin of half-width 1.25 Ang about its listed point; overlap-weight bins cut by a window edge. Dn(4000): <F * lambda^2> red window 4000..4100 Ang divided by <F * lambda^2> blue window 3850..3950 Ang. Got 1.9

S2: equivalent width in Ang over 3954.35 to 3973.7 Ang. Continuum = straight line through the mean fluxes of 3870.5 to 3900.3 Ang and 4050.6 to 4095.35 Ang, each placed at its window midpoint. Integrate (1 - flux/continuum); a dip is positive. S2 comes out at 6.3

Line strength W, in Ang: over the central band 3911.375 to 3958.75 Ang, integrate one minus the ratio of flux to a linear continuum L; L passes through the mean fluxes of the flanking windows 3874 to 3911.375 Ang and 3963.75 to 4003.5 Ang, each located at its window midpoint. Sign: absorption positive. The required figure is 7.1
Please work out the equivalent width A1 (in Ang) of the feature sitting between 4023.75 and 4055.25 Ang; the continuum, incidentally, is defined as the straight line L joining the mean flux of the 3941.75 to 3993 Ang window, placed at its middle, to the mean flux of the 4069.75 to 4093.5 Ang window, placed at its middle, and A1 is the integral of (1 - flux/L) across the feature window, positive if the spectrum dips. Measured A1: -4.9 Ang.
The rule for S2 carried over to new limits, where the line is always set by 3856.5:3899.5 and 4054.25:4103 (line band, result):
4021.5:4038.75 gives -3.2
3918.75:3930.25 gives 1.7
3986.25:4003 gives -2.5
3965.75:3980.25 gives 4.2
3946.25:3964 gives 1.2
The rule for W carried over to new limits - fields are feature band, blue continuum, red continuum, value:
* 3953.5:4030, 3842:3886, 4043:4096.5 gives -1.10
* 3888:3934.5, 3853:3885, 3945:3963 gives 0.43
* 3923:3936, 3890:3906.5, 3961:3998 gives 5.33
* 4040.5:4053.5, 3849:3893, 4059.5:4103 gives -1.09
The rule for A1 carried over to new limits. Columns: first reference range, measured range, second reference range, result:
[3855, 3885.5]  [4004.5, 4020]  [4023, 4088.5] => -2.5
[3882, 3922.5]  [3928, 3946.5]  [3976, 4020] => 8.3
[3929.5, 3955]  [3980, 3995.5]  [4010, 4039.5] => -1.4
